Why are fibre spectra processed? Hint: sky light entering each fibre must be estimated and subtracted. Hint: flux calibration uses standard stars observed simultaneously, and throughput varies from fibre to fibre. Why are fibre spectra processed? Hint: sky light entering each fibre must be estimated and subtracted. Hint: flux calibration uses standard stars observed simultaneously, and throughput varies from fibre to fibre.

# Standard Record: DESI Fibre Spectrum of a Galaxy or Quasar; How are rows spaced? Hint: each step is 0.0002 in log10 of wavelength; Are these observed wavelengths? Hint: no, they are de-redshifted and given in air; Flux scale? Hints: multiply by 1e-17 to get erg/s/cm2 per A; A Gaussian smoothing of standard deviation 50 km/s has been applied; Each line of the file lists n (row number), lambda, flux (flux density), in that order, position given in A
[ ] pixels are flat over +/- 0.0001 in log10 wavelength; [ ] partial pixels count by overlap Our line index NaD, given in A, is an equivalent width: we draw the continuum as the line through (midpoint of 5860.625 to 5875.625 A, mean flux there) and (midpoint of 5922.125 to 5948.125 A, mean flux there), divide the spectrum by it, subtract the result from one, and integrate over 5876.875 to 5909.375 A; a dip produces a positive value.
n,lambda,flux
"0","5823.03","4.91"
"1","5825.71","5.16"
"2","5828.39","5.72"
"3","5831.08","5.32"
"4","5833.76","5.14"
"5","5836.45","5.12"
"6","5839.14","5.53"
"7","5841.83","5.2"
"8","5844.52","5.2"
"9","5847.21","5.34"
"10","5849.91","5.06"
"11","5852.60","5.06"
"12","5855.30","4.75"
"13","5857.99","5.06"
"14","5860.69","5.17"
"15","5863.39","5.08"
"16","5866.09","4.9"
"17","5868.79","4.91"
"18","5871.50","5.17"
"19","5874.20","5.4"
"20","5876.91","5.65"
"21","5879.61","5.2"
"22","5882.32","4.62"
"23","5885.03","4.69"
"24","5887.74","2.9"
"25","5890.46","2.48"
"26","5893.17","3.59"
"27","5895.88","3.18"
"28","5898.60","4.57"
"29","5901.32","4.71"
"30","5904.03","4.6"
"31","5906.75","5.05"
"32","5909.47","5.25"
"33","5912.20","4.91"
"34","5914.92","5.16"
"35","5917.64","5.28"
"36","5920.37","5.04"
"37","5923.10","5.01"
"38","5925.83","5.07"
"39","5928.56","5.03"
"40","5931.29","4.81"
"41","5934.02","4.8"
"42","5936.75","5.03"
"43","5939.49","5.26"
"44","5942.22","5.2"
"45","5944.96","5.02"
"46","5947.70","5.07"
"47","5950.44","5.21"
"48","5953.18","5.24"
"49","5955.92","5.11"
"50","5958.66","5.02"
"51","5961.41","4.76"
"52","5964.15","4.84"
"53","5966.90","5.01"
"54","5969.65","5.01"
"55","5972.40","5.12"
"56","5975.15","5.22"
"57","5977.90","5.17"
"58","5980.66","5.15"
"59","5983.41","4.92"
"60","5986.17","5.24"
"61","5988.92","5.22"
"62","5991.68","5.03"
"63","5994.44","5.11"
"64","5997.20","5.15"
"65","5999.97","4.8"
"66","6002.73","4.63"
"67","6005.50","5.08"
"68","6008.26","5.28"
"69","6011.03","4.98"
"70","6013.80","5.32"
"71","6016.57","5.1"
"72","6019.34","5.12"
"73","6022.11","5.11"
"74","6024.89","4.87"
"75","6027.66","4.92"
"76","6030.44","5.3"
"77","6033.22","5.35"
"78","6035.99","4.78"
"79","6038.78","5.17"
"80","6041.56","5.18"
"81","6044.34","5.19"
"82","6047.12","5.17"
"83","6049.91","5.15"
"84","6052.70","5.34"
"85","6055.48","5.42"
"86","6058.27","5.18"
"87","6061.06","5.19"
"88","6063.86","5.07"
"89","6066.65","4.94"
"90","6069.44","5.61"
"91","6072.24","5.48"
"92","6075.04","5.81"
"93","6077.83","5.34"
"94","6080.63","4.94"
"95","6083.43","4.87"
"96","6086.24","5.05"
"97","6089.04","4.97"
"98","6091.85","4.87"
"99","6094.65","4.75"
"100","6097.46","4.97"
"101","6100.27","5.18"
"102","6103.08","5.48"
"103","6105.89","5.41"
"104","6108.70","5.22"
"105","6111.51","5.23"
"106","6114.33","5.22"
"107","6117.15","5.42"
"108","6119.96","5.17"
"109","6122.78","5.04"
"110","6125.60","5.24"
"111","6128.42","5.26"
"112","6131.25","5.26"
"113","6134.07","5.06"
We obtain 5.3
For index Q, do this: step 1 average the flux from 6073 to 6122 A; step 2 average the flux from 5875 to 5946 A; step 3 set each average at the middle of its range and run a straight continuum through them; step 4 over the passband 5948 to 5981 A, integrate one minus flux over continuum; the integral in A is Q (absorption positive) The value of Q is -1.6 A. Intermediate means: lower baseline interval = 4.7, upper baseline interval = 5.17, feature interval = 5.07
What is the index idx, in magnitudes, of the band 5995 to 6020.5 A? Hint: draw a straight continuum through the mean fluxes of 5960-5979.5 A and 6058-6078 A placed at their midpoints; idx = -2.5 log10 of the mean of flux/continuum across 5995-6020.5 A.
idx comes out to 0.02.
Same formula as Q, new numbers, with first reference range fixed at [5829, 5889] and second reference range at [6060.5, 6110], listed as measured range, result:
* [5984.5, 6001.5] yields 0.1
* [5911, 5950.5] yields 0.2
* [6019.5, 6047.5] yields 0.2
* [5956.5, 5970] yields 0.4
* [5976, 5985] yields 0.0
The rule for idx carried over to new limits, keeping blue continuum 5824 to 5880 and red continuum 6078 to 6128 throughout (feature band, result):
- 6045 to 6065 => -0.02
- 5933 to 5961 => 0.02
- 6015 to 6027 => 0.02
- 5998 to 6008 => 0.05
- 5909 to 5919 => 0.01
